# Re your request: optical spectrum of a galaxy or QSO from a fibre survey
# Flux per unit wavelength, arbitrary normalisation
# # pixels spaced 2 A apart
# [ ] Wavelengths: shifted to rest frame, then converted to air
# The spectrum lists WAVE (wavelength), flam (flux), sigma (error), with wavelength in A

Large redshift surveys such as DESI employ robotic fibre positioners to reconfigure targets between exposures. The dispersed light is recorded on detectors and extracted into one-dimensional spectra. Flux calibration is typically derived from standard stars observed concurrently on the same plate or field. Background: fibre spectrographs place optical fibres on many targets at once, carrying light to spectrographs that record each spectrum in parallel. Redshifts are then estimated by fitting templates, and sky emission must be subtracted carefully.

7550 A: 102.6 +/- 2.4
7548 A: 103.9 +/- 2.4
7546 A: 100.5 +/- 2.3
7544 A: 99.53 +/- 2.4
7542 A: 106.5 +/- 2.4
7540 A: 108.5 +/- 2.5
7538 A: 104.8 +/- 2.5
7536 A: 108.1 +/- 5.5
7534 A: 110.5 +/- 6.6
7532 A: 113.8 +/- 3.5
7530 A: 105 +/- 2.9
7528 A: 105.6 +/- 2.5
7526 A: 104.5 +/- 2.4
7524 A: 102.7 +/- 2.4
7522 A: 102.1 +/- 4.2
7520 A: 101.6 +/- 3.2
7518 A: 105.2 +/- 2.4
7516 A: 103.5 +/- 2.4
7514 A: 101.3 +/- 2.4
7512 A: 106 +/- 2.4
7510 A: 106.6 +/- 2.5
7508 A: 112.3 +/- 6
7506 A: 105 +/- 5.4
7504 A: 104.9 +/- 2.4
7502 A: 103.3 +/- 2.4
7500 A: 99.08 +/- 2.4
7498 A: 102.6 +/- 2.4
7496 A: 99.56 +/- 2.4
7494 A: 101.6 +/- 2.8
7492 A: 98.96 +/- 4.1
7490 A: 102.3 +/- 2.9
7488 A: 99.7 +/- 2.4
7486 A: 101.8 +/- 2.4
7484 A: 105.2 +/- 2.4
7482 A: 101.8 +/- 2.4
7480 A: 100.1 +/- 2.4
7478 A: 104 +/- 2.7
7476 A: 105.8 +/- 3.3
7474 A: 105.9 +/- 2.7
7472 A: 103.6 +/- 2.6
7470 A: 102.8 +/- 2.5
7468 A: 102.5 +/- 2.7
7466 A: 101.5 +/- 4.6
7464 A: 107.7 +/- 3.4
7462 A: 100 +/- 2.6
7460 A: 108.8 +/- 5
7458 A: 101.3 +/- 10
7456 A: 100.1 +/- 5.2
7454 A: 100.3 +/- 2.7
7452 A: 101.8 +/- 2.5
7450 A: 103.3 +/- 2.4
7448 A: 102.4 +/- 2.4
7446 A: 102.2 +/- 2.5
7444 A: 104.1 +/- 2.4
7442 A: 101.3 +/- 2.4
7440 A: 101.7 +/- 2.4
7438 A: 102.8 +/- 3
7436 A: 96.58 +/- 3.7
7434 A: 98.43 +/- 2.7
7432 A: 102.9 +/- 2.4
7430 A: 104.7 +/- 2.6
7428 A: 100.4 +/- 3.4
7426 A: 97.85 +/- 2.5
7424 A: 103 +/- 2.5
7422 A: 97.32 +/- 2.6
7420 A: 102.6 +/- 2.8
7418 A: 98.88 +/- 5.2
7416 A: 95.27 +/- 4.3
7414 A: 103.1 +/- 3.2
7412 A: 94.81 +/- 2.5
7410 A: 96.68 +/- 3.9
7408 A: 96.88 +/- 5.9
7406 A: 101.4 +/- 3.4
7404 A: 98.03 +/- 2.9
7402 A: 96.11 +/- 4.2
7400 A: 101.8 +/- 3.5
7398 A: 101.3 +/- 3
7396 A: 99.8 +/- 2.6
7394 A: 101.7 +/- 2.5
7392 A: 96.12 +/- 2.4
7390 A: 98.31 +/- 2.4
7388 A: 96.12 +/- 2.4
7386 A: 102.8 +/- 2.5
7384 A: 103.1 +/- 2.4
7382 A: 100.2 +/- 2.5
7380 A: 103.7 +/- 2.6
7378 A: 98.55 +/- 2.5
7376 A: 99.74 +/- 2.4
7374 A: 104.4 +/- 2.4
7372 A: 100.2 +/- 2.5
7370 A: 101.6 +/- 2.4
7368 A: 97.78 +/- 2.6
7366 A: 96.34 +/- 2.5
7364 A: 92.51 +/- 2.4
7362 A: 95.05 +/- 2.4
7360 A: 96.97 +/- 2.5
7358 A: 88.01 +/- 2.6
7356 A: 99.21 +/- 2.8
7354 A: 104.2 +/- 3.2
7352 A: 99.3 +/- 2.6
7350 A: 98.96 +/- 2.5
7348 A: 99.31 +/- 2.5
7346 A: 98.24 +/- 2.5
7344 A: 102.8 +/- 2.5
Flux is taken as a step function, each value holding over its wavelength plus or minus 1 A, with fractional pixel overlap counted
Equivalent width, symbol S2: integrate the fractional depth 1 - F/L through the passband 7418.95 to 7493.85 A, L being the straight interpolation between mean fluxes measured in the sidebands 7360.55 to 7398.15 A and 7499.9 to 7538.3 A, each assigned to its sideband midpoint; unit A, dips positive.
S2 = 0.5 A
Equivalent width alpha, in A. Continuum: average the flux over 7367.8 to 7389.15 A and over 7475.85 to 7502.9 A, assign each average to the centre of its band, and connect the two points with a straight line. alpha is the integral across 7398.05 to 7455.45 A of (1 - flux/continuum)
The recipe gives 0.5 A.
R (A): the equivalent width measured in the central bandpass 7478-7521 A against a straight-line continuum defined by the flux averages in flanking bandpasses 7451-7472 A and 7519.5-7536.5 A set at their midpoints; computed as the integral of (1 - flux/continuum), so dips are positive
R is 0.7 A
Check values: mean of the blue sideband 103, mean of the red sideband 106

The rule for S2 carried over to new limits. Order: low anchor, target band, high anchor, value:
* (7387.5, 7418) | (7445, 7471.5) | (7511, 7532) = -0.39 A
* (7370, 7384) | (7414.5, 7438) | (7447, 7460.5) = 0.45 A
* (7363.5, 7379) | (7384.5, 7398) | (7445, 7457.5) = 0.04 A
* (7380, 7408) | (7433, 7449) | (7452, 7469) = 0.11 A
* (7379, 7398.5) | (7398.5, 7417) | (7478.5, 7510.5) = 0.44 A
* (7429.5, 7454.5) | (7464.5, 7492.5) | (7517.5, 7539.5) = 0.20 A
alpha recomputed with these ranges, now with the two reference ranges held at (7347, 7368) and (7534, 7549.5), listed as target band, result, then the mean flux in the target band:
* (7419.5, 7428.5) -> 0.0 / 100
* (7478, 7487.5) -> 0.0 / 102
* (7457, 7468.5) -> -0.2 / 104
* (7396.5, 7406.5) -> -0.1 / 99.6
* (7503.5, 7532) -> -0.3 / 105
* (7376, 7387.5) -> -0.4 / 101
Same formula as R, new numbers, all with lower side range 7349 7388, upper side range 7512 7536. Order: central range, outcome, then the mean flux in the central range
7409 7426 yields 0.35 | 98.9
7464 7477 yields -0.11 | 104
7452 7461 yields 0.00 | 103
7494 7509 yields 0.10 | 104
